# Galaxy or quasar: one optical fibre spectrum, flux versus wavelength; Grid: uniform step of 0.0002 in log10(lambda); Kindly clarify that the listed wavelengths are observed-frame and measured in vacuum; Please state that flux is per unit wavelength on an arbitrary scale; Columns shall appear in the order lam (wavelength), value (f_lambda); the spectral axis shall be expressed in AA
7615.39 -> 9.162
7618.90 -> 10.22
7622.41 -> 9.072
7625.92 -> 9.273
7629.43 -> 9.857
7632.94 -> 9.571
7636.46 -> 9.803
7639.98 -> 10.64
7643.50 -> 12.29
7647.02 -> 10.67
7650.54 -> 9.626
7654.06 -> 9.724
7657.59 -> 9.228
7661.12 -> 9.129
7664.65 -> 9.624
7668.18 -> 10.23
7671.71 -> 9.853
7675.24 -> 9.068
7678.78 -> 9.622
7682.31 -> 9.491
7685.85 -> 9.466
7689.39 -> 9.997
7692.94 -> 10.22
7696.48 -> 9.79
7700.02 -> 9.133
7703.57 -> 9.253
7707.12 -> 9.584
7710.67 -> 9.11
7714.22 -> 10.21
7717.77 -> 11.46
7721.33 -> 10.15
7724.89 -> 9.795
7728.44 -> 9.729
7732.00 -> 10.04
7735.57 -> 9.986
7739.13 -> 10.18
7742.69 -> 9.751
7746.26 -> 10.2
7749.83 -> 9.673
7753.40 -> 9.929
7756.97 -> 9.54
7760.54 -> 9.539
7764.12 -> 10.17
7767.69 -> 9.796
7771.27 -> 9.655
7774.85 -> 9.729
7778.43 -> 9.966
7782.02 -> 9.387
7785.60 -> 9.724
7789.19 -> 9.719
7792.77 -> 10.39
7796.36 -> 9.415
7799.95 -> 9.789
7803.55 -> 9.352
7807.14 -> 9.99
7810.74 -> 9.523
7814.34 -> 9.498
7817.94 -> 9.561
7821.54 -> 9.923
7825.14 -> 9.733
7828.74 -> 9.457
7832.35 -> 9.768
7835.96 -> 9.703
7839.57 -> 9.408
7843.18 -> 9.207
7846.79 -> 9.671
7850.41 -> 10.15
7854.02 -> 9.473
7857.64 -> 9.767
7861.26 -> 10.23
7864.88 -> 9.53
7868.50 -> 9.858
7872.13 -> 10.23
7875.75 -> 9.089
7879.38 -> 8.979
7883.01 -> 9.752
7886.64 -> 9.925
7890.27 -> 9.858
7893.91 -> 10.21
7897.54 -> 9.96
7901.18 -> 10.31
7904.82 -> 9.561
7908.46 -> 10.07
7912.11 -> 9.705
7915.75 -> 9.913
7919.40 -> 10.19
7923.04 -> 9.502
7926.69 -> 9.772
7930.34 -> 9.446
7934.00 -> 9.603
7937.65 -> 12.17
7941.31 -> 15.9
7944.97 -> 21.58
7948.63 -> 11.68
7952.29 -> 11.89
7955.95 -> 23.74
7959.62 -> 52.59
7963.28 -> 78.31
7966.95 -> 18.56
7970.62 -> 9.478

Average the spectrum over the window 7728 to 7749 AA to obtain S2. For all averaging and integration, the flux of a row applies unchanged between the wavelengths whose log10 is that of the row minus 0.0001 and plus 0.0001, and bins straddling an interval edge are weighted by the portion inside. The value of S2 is 9.98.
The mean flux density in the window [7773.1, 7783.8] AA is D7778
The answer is 9.69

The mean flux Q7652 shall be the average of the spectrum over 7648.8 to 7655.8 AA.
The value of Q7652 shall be 9.68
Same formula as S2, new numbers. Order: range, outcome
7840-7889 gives 9.68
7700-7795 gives 9.86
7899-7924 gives 9.91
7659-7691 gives 9.6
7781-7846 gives 9.65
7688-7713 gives 9.59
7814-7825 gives 9.7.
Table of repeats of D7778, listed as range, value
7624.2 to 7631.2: 9.58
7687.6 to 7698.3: 10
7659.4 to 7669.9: 9.66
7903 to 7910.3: 9.81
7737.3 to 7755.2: 9.95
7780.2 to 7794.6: 9.81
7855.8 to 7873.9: 9.92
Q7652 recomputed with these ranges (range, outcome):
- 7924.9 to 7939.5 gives 10.3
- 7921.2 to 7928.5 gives 9.65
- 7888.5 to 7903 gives 10.1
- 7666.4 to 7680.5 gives 9.69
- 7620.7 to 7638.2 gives 9.52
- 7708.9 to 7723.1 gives 10.2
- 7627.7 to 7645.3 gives 10.4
